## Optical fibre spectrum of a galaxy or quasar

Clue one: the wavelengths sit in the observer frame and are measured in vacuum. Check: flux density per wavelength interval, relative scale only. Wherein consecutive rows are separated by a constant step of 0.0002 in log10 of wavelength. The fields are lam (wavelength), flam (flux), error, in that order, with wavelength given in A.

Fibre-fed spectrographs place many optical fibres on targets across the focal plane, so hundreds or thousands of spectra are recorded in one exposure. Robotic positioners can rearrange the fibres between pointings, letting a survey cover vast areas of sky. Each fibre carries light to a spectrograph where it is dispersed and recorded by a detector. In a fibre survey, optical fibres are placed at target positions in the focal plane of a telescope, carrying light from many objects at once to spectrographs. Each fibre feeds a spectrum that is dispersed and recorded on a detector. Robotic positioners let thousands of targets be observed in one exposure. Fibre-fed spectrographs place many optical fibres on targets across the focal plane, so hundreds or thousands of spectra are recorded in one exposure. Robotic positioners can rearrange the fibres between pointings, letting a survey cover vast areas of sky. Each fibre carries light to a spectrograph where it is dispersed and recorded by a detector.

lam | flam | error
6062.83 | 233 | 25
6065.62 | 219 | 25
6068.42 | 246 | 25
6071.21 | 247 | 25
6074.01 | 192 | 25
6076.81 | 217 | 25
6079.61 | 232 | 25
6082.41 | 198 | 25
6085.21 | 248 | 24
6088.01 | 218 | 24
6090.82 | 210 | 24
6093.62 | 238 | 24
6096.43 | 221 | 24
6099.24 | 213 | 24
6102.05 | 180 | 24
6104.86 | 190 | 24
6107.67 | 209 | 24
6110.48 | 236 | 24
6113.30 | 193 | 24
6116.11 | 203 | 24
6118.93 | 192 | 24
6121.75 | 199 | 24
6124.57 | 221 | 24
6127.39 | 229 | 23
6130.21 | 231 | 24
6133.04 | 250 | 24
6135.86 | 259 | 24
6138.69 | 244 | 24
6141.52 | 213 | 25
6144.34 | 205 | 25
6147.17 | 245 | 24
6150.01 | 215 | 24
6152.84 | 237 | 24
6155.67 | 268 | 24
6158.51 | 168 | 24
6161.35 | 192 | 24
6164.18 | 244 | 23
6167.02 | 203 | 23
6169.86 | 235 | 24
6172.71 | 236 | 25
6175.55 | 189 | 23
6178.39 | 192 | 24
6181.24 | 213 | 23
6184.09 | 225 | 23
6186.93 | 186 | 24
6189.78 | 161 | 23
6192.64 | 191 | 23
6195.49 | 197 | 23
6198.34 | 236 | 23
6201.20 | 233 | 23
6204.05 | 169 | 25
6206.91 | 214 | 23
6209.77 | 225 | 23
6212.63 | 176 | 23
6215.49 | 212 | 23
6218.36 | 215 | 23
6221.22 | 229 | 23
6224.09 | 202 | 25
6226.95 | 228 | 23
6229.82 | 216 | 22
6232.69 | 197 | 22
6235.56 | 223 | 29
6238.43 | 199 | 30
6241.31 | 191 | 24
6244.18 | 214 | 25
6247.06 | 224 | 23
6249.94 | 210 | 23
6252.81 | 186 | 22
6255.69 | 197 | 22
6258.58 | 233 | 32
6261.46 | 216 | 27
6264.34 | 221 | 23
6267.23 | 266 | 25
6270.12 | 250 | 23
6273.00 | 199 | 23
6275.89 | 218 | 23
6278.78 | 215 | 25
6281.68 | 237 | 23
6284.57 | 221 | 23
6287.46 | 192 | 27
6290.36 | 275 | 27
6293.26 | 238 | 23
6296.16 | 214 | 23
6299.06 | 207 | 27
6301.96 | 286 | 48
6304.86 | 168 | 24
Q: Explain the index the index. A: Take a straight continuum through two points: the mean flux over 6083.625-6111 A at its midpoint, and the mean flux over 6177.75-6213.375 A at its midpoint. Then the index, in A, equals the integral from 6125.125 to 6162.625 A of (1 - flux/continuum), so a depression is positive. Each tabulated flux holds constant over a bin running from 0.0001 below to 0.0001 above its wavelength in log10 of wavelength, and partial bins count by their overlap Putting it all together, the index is -3.2 A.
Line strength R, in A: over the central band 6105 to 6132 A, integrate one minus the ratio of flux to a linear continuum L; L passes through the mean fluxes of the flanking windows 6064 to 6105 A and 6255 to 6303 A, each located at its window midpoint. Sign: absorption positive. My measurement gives 1.0 A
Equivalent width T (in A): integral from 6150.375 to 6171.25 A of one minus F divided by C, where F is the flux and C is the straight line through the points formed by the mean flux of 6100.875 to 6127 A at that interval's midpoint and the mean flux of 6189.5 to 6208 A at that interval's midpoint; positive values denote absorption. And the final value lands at -1.8 A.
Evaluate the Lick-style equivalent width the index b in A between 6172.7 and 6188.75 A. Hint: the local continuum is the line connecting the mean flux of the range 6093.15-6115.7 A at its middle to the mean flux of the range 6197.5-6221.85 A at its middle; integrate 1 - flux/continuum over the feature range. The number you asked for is 0.55 A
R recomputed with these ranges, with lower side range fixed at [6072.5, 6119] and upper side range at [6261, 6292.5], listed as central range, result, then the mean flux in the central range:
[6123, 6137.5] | -1.53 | 238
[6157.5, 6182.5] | 1.16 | 209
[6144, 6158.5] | -0.85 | 230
